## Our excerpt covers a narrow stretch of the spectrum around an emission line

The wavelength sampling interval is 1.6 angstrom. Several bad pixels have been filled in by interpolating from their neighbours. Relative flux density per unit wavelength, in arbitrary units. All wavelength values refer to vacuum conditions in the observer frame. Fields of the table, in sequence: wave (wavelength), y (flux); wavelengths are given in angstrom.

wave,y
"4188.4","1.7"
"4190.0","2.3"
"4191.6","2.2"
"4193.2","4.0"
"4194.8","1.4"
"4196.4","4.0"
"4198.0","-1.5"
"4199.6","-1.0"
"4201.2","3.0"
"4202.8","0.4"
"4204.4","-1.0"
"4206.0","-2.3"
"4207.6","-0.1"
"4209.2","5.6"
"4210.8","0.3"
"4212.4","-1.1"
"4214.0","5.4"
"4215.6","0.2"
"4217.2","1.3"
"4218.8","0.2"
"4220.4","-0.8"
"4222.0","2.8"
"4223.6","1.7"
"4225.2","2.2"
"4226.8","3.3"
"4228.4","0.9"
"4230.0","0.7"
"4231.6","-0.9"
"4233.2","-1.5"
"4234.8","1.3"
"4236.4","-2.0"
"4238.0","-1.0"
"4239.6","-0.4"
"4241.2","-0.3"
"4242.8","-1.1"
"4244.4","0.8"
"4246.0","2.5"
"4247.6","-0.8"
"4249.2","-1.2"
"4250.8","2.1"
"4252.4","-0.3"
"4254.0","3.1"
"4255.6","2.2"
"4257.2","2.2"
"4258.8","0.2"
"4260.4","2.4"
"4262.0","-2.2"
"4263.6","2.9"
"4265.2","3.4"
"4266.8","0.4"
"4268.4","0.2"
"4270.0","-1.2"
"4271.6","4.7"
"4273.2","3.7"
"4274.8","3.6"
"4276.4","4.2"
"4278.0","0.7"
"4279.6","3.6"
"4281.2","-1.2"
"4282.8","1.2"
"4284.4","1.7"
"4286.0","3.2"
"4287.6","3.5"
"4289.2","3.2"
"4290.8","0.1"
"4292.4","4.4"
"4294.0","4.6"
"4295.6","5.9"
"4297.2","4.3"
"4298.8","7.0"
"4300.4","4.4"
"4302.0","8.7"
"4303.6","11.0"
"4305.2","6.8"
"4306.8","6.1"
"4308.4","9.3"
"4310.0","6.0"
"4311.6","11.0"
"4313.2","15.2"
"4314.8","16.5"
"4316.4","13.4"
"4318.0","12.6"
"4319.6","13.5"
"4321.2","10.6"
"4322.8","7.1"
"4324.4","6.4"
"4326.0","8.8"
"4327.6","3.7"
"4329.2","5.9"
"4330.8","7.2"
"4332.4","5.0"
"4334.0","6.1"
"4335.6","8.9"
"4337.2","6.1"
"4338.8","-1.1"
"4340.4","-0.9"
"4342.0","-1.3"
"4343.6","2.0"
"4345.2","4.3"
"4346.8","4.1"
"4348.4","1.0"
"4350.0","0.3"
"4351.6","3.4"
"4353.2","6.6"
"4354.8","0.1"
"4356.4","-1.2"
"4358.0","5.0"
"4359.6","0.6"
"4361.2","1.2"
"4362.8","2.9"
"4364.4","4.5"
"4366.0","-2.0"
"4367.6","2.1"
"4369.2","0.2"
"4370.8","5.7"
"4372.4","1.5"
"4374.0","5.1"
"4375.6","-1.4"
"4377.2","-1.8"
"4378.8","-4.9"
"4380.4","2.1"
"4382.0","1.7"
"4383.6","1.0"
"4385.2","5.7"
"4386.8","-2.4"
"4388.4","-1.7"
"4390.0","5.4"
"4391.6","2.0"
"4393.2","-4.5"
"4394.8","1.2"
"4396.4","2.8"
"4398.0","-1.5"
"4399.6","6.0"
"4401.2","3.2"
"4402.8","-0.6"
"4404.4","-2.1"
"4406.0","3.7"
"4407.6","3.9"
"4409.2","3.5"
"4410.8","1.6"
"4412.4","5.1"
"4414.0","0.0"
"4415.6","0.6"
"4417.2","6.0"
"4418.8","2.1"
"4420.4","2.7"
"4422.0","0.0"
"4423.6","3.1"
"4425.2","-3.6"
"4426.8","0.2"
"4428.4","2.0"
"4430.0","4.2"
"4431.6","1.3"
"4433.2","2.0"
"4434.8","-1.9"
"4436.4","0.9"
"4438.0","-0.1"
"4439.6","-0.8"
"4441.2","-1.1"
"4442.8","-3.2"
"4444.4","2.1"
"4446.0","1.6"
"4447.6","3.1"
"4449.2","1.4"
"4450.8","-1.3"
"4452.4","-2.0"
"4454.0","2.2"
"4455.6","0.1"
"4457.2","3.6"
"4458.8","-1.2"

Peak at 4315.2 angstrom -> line Lyman alpha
